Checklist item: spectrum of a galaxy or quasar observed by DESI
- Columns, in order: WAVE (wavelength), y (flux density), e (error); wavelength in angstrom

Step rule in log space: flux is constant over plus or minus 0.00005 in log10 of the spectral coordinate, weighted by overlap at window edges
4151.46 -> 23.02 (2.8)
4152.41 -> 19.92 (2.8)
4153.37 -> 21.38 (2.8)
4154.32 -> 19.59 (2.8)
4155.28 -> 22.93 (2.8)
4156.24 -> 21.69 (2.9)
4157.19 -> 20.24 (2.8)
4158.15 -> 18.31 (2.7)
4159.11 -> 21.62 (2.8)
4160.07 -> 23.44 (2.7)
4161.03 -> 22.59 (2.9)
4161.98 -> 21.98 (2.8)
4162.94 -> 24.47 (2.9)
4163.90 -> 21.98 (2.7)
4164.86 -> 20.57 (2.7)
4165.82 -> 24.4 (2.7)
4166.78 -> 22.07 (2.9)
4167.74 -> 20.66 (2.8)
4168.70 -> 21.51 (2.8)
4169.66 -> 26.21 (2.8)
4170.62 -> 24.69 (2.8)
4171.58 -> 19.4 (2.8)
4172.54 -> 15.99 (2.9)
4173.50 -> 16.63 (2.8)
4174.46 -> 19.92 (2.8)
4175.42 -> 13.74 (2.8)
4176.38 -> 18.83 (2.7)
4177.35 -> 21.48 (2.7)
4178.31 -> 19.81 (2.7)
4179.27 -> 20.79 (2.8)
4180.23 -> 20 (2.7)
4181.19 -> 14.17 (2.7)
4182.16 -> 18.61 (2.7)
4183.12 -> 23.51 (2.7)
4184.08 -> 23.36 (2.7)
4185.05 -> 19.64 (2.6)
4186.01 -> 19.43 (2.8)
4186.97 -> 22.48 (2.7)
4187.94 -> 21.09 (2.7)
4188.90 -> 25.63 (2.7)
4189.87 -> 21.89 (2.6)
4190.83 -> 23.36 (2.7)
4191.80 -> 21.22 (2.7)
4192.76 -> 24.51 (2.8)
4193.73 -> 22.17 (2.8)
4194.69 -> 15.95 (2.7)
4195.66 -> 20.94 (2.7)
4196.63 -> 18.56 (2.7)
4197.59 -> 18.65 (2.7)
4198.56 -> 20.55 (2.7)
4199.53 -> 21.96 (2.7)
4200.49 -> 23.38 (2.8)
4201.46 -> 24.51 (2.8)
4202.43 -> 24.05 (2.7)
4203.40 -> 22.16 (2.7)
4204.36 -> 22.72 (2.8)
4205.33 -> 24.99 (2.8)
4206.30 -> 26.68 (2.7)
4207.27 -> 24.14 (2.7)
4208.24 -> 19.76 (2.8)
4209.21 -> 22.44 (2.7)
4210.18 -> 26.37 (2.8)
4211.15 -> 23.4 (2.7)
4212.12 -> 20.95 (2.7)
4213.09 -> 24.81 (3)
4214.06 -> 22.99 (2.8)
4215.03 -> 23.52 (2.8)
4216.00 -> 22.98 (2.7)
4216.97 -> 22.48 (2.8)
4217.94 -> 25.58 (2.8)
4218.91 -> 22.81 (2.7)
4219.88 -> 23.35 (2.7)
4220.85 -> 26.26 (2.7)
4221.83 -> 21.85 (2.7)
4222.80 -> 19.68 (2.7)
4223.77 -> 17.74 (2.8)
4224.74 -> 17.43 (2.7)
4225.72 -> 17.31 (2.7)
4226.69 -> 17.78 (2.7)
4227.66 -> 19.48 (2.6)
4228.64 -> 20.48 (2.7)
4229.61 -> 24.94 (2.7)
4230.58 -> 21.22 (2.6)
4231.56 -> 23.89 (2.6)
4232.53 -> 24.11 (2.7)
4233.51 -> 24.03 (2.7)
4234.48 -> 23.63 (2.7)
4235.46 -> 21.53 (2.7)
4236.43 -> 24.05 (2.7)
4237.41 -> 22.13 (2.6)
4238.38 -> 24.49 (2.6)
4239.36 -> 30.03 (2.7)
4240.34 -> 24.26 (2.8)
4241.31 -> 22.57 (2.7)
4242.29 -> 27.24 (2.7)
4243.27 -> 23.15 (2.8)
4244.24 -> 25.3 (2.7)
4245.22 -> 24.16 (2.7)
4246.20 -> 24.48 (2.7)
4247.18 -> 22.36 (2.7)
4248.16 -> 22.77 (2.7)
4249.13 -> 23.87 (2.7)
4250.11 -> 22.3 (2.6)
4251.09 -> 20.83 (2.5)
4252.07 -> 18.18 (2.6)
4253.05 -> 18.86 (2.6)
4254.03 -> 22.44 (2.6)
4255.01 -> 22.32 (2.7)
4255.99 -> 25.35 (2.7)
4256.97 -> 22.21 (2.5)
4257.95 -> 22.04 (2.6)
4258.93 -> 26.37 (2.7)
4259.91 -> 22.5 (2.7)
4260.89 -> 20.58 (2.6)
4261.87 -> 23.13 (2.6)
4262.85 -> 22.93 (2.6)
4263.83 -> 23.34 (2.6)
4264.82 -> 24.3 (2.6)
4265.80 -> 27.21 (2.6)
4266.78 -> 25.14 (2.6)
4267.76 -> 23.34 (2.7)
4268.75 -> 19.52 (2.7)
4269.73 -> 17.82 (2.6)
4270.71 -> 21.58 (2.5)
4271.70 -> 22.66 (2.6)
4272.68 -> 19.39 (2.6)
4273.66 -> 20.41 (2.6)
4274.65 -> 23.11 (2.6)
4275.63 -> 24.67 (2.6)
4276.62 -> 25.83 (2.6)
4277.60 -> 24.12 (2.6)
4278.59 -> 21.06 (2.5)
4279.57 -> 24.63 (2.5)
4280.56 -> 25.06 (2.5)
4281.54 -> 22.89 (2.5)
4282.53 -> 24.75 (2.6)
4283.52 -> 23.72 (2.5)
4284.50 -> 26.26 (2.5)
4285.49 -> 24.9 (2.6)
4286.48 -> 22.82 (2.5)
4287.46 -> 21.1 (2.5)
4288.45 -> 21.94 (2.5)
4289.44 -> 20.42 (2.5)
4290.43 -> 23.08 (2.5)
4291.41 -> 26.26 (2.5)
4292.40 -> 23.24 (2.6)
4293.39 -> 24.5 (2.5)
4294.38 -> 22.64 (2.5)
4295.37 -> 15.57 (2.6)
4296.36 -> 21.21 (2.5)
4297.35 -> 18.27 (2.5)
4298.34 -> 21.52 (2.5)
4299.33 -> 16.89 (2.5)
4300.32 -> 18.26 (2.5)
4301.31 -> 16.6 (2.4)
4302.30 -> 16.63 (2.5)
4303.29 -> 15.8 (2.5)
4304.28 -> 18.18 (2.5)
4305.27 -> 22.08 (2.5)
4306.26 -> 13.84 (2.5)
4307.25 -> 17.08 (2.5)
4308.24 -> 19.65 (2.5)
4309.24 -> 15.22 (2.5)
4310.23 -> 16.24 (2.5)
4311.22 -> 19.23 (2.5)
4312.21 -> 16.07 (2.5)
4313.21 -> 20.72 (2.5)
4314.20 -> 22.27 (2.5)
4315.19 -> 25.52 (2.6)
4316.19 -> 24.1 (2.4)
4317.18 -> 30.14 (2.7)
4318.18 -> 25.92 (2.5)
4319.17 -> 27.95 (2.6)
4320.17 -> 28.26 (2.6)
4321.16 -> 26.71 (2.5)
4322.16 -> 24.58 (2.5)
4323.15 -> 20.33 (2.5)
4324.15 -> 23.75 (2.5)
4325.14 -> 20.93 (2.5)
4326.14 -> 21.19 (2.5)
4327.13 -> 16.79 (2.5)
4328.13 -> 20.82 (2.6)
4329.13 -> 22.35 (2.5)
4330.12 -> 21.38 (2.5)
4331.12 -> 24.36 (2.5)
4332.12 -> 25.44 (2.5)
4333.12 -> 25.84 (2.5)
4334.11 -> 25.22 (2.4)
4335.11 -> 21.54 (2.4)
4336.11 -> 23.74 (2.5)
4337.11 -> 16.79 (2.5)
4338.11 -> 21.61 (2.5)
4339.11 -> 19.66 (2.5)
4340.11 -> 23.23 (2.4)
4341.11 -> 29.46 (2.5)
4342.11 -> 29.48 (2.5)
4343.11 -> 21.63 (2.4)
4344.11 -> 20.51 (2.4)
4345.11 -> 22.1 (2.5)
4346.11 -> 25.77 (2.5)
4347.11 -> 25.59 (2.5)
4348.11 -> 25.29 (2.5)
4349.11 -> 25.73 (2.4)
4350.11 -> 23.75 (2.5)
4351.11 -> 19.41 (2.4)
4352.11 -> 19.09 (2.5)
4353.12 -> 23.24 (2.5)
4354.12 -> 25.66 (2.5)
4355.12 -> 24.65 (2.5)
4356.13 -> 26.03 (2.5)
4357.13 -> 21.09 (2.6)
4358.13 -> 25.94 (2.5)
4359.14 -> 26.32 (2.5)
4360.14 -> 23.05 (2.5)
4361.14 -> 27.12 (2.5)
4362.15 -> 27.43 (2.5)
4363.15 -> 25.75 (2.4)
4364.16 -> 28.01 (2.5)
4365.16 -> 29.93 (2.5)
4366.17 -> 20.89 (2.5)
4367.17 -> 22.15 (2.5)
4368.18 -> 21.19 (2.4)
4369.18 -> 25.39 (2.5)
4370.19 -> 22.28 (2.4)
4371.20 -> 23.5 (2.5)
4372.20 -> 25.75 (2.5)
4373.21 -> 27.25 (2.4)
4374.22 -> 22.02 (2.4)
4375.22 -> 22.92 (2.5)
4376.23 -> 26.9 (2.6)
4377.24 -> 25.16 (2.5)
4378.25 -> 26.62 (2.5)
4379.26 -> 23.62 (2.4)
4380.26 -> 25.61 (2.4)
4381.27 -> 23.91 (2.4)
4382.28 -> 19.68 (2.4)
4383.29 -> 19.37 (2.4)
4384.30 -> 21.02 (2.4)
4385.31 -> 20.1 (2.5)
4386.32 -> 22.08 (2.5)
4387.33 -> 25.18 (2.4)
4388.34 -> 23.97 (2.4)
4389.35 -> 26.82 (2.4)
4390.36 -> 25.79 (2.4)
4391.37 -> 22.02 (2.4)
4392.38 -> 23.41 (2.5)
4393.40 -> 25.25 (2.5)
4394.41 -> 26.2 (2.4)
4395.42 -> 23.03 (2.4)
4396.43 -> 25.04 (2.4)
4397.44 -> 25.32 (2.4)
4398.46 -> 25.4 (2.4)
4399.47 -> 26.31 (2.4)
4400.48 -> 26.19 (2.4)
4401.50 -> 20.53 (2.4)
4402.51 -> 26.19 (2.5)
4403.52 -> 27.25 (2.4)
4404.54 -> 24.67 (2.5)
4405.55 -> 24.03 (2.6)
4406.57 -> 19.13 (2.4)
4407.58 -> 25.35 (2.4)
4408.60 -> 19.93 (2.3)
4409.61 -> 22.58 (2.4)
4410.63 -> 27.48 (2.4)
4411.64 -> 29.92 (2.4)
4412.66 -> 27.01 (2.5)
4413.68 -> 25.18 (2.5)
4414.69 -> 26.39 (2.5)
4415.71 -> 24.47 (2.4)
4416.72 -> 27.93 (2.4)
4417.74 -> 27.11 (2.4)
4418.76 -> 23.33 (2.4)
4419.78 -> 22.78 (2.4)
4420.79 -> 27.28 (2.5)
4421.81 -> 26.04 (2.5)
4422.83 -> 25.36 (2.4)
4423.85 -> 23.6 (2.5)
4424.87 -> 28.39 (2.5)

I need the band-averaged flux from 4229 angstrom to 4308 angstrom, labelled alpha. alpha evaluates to 22.3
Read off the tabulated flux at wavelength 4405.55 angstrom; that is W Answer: 24.03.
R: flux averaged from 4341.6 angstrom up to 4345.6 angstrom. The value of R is 23.4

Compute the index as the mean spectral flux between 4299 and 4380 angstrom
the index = 22.9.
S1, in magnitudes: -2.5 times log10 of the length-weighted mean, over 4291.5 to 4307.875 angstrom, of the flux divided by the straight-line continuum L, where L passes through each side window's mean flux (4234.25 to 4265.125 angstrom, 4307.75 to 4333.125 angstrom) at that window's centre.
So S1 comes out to 0.19 mag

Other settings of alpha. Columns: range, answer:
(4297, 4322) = 20.6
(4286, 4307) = 20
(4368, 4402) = 24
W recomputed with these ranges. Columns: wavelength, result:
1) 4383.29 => 19.37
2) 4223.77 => 17.74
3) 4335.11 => 21.54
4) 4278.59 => 21.06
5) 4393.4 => 25.25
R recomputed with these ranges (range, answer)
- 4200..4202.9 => 24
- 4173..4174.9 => 18.2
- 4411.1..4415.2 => 27.1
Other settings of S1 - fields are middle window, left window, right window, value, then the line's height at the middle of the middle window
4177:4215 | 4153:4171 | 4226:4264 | 0.027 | 22.4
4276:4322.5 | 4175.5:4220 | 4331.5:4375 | 0.075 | 23.3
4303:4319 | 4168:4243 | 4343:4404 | 0.149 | 23.3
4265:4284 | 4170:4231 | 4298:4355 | -0.062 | 21.7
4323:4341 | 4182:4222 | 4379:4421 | 0.077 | 23.7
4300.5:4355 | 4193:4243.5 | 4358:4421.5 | 0.082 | 23.9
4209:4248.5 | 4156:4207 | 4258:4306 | -0.063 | 21.6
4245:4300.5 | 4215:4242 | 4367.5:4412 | 0.022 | 22.9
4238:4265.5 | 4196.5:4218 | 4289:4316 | -0.094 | 21.4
